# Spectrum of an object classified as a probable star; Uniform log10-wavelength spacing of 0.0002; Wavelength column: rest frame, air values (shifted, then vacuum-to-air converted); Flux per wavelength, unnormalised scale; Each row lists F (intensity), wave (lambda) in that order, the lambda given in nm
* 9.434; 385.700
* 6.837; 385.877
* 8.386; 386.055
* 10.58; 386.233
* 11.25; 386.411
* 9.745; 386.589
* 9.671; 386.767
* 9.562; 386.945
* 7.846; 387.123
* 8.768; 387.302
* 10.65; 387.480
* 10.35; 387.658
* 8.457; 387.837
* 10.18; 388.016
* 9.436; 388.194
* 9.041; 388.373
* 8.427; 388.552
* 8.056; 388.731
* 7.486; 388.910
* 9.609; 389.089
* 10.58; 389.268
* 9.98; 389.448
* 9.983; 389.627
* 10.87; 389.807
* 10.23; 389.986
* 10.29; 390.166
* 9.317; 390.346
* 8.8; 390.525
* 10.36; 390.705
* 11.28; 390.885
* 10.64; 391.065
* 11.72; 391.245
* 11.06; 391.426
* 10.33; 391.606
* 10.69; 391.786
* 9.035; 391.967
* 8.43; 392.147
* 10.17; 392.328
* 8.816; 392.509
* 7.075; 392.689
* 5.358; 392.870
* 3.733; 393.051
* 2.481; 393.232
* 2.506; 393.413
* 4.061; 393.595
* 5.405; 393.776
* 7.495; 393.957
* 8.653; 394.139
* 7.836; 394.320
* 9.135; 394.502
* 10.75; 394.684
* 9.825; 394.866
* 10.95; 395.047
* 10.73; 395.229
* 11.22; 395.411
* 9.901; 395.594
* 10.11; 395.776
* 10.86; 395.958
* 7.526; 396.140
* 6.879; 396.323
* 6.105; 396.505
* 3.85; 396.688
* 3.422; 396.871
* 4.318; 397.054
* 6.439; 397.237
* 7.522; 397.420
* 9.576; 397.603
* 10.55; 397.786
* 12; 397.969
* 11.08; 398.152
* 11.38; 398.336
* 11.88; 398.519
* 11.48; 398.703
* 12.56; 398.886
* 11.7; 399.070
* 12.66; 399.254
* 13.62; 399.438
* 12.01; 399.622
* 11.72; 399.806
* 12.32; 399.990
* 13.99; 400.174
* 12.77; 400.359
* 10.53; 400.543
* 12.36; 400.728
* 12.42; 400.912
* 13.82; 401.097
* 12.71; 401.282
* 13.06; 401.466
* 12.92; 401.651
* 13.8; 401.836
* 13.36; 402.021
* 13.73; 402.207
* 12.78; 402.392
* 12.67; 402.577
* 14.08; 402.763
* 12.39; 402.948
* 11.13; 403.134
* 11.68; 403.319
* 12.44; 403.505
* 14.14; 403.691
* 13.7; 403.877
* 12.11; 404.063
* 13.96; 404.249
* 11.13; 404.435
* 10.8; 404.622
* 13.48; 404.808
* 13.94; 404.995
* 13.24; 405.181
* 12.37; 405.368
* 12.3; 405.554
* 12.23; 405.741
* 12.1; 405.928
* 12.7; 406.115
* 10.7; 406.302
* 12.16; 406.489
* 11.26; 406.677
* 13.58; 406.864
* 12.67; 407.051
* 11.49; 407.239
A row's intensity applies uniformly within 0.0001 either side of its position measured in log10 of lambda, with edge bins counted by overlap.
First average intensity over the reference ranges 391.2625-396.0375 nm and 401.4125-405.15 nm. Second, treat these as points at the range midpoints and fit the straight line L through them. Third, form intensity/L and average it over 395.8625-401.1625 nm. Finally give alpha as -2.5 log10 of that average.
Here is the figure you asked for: 0.05 mag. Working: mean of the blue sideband 8.38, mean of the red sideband 12.9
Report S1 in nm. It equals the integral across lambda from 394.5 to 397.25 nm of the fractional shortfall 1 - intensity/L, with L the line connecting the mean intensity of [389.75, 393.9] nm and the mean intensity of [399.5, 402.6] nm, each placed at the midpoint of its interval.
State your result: 0.51 nm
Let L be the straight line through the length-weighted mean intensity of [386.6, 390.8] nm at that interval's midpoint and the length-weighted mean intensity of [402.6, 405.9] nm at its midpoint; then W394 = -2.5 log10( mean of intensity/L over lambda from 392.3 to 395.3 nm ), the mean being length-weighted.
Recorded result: 0.40 mag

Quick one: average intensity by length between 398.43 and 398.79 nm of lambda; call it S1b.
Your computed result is 11.7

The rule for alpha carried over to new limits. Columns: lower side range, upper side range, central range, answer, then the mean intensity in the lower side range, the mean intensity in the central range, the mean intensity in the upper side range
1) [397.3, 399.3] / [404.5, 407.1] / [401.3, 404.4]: -0.10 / 11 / 13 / 12.4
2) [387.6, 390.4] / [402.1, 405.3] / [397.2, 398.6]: 0.13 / 9.51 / 10.2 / 12.8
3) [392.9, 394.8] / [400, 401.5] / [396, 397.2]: 0.47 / 6.23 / 5.62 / 12.7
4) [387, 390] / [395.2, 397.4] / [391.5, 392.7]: -0.10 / 9.39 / 9.39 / 7.52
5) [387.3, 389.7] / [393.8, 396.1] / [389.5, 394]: 0.13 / 9.38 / 8.42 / 9.61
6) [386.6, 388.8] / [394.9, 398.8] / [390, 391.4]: -0.14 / 9.23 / 10.4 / 8.96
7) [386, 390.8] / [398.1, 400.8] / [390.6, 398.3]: 0.29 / 9.56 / 8.35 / 12.1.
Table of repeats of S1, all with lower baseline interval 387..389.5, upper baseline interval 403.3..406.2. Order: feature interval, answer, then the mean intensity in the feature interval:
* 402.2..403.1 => -0.053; 12.9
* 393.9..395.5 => 0.136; 9.67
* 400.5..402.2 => -0.133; 12.9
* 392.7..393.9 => 0.705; 4.23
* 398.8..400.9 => -0.136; 12.4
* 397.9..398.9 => -0.029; 11.7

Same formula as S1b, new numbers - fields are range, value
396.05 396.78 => 6.08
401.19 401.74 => 12.9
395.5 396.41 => 9.06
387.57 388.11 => 9.66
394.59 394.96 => 10.3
